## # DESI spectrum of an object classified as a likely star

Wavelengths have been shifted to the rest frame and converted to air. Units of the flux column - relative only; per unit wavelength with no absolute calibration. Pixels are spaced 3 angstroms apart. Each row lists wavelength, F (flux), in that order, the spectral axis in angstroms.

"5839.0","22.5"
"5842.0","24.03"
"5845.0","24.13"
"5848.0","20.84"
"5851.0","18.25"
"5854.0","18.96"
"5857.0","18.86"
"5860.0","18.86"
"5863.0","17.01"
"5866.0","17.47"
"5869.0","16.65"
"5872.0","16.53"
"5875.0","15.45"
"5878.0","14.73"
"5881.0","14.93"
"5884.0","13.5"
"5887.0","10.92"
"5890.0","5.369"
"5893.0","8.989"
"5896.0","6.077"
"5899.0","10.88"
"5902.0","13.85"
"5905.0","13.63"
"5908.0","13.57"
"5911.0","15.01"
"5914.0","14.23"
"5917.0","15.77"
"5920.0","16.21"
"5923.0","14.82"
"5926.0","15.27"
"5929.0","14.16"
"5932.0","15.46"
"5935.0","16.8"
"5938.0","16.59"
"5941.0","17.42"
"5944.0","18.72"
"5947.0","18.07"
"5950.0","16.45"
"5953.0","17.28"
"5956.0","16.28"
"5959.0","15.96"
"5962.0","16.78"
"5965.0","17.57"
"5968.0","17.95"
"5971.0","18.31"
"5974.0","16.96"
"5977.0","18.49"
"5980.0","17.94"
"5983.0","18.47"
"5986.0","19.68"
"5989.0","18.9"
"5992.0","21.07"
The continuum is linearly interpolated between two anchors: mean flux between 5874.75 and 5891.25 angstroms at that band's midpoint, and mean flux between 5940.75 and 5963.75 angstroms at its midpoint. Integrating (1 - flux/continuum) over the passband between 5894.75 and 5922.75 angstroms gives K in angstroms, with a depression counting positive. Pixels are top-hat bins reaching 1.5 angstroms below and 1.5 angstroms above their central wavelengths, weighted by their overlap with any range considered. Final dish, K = 1.6 angstroms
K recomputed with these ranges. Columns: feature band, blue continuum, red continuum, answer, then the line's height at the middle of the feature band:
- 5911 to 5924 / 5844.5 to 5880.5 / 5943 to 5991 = 1.9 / 17.8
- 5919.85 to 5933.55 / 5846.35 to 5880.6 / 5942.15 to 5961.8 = 1.7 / 17.2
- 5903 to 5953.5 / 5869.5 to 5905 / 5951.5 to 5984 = -3.2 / 14.8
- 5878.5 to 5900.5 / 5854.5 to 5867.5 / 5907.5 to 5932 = 8.4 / 16.6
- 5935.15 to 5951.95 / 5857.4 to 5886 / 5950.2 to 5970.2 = -0.6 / 16.8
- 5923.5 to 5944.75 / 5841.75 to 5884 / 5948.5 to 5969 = 1.2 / 17.2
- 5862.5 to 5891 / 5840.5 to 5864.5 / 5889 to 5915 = 3.0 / 15.8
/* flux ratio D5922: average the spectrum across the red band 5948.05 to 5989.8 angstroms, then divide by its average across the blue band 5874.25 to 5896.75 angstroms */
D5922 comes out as 1.56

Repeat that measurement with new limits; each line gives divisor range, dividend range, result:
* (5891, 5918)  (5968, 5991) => 1.50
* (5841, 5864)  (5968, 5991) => 0.92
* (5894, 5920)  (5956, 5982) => 1.34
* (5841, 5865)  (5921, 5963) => 0.82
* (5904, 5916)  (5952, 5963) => 1.16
